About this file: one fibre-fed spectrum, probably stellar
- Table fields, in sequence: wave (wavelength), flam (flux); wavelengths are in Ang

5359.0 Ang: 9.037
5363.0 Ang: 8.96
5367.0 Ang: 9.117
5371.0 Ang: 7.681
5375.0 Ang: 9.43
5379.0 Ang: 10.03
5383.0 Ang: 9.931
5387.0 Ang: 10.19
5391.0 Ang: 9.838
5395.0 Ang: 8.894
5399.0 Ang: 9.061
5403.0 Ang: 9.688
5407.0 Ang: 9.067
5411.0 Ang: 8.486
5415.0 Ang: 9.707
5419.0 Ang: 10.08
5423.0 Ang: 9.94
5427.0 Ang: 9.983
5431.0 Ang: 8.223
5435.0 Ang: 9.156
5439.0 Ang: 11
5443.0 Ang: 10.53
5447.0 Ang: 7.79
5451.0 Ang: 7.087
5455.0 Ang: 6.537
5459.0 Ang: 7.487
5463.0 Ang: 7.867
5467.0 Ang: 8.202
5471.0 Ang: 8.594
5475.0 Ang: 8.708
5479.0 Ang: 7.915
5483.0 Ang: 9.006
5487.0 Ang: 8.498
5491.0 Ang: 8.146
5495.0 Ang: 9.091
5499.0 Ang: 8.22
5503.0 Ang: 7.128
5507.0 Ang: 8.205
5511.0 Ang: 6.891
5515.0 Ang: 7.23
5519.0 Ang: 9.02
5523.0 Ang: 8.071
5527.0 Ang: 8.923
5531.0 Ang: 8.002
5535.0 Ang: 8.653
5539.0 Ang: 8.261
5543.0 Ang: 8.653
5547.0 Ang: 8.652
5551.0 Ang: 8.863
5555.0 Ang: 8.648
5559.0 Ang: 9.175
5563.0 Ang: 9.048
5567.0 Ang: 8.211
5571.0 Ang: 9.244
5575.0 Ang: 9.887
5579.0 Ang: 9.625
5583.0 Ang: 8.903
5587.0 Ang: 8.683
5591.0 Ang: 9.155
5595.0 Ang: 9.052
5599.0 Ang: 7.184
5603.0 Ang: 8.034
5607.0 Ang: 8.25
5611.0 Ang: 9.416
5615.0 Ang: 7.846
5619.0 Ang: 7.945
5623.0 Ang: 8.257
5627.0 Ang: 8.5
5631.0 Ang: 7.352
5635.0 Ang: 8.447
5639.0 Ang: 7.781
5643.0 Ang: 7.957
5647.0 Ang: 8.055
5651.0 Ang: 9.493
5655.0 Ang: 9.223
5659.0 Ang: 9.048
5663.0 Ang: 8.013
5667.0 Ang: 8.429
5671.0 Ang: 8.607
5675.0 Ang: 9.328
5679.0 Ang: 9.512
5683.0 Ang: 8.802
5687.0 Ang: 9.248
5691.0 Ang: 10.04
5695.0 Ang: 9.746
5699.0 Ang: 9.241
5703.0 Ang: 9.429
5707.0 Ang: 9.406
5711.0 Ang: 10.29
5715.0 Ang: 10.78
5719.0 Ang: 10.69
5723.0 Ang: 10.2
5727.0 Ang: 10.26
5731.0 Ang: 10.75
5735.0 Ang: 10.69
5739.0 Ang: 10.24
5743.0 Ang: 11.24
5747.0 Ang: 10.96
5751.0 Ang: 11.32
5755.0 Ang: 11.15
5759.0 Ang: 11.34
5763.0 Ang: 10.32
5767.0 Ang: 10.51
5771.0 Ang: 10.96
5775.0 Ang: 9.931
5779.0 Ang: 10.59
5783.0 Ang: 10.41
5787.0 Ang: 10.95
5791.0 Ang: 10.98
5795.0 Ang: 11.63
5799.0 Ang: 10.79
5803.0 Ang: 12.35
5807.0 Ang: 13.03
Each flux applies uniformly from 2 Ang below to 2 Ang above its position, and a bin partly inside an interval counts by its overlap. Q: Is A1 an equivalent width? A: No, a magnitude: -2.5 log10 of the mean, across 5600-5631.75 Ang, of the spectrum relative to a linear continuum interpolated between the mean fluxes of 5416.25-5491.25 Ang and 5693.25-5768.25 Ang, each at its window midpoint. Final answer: 0.18 mag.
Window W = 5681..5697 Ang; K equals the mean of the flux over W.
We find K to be 9.46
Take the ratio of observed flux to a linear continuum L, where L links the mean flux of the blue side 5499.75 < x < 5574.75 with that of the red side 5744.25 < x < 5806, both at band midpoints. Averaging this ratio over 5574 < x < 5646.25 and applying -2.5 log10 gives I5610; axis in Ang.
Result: 0.09 mag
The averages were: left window 8.41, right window 11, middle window 8.43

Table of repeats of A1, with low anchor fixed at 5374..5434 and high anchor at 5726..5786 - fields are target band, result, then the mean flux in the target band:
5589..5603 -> 0.21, 8.4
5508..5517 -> 0.34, 7.19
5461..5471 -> 0.19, 8.15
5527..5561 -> 0.16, 8.63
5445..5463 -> 0.31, 7.3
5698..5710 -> 0.12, 9.45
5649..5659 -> 0.12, 9.3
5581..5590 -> 0.15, 8.83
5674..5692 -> 0.12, 9.35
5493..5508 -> 0.20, 8.16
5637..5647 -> 0.29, 7.91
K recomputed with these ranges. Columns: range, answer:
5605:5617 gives 8.5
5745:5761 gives 11.2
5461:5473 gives 8.22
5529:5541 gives 8.31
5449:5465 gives 7.24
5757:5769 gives 10.7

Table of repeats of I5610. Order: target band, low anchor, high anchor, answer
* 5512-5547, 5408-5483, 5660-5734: 0.089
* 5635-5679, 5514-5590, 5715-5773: 0.144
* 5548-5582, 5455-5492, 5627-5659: -0.097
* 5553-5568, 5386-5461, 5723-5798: 0.112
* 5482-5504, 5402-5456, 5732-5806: 0.133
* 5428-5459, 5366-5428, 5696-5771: 0.119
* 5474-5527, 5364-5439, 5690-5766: 0.186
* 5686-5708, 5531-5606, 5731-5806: 0.068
